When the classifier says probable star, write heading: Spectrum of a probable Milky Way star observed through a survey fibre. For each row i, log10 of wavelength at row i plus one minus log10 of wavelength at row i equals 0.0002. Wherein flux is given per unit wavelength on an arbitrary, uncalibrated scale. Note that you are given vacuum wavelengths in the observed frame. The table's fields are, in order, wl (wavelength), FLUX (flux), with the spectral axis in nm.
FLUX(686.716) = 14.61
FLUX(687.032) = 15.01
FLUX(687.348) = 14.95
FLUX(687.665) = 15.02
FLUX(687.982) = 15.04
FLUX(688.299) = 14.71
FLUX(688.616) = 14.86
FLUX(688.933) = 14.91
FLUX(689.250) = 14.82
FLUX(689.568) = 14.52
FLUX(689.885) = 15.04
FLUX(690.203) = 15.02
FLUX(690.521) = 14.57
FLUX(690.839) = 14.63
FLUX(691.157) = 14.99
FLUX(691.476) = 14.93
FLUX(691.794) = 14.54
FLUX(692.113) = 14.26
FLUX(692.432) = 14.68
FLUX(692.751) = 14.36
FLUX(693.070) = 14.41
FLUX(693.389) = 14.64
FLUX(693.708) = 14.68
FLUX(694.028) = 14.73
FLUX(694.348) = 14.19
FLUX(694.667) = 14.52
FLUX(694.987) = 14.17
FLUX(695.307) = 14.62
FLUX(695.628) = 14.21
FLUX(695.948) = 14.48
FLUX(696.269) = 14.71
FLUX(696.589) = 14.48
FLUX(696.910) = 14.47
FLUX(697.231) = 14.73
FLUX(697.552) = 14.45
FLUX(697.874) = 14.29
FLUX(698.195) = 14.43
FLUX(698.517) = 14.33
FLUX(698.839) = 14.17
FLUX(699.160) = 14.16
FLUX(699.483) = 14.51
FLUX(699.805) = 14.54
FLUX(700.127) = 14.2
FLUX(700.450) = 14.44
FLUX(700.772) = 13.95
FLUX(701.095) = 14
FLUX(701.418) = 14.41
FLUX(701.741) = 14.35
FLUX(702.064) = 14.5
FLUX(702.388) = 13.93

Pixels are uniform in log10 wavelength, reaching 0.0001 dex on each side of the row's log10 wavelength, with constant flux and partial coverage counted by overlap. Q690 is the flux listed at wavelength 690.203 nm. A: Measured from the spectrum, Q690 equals 15.02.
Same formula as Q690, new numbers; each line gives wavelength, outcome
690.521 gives 14.57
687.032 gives 15.01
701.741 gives 14.35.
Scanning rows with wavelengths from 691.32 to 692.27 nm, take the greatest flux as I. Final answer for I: 14.93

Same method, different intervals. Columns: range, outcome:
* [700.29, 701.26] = 14.44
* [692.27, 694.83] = 14.73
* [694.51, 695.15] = 14.52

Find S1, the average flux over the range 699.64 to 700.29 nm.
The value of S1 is 14.4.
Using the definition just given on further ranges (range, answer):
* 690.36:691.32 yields 14.7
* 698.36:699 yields 14.3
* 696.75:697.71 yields 14.6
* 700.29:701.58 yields 14.2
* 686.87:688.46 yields 14.9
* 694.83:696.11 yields 14.4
